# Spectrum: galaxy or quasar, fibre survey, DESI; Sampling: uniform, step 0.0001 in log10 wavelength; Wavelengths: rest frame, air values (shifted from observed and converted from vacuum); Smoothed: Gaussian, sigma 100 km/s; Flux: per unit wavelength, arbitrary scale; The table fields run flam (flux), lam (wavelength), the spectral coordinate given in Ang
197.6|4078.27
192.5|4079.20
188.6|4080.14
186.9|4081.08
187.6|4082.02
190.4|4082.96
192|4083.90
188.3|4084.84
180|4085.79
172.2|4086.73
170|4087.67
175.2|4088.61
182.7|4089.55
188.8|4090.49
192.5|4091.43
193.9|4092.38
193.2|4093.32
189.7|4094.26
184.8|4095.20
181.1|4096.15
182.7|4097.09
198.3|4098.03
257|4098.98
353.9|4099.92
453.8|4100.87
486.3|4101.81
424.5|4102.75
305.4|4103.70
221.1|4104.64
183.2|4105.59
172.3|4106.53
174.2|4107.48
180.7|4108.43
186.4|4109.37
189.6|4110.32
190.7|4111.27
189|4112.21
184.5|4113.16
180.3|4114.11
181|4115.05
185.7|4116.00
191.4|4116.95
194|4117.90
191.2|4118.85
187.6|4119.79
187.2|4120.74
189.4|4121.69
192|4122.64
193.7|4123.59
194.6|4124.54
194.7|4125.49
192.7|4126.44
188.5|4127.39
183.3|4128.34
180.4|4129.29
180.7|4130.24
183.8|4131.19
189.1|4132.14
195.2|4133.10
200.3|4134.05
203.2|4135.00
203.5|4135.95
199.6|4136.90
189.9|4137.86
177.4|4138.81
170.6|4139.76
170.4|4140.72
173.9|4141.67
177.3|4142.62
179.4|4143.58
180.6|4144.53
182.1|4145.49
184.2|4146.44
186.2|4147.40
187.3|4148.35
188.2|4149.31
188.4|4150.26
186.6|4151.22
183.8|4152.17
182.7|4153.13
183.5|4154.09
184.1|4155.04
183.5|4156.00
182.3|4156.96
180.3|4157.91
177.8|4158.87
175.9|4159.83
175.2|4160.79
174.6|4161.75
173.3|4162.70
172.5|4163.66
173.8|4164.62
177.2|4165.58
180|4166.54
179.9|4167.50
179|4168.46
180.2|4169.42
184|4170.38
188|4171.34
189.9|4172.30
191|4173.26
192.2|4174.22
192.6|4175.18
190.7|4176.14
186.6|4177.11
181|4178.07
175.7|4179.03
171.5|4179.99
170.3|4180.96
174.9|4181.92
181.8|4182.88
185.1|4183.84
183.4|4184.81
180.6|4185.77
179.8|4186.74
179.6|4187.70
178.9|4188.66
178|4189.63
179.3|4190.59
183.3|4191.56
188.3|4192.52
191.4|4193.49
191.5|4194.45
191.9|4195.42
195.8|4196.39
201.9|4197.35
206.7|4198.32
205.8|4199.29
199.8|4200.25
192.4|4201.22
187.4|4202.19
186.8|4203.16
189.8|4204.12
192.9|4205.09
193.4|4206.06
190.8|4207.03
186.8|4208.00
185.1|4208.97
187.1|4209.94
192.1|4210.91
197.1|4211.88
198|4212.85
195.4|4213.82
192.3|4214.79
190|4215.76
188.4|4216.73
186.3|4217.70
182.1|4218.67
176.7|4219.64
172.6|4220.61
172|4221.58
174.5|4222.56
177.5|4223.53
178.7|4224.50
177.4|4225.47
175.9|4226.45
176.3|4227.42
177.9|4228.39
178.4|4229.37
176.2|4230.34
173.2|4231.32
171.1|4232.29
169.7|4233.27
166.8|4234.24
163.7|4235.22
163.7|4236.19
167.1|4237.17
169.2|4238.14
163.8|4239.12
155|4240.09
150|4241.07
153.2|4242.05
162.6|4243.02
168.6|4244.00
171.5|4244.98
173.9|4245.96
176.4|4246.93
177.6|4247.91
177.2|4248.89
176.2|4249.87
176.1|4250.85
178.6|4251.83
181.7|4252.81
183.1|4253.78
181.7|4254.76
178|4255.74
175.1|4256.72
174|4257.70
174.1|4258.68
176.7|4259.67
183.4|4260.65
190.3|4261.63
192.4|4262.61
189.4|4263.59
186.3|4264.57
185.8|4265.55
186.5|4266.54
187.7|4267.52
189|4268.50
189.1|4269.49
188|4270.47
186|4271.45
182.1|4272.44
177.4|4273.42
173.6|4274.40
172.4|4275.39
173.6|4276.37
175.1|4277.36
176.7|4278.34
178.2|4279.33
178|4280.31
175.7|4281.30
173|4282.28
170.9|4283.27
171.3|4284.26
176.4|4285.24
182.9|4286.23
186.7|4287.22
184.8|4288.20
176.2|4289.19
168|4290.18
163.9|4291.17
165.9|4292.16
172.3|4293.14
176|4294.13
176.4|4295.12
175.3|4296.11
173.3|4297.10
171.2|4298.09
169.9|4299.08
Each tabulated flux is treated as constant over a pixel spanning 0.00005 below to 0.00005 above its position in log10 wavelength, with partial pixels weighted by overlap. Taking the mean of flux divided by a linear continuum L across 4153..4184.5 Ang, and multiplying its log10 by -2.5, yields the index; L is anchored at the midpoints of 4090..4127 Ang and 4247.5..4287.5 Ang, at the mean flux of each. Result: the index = 0.13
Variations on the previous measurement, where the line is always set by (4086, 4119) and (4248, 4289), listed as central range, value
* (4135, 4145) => 0.15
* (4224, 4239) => 0.10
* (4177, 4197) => 0.10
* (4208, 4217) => 0.01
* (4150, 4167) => 0.15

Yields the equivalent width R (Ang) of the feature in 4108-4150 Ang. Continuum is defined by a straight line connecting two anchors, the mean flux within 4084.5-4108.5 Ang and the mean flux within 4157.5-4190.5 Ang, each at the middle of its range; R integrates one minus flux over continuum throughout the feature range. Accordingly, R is 4.5 Ang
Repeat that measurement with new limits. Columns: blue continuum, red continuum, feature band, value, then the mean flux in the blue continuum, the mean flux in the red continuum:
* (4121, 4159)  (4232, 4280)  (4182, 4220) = -1.7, 186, 176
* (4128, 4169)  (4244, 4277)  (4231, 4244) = 1.2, 183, 181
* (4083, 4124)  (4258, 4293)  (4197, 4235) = 1.3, 214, 180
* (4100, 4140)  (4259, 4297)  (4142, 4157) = 1.6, 212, 179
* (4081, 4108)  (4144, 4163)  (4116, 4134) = 1.2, 227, 182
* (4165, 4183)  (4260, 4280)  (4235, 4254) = 1.4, 182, 183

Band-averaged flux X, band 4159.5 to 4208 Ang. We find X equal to 185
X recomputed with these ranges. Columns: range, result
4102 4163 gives 193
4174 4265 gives 181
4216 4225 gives 179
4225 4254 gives 171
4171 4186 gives 183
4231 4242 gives 164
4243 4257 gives 176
